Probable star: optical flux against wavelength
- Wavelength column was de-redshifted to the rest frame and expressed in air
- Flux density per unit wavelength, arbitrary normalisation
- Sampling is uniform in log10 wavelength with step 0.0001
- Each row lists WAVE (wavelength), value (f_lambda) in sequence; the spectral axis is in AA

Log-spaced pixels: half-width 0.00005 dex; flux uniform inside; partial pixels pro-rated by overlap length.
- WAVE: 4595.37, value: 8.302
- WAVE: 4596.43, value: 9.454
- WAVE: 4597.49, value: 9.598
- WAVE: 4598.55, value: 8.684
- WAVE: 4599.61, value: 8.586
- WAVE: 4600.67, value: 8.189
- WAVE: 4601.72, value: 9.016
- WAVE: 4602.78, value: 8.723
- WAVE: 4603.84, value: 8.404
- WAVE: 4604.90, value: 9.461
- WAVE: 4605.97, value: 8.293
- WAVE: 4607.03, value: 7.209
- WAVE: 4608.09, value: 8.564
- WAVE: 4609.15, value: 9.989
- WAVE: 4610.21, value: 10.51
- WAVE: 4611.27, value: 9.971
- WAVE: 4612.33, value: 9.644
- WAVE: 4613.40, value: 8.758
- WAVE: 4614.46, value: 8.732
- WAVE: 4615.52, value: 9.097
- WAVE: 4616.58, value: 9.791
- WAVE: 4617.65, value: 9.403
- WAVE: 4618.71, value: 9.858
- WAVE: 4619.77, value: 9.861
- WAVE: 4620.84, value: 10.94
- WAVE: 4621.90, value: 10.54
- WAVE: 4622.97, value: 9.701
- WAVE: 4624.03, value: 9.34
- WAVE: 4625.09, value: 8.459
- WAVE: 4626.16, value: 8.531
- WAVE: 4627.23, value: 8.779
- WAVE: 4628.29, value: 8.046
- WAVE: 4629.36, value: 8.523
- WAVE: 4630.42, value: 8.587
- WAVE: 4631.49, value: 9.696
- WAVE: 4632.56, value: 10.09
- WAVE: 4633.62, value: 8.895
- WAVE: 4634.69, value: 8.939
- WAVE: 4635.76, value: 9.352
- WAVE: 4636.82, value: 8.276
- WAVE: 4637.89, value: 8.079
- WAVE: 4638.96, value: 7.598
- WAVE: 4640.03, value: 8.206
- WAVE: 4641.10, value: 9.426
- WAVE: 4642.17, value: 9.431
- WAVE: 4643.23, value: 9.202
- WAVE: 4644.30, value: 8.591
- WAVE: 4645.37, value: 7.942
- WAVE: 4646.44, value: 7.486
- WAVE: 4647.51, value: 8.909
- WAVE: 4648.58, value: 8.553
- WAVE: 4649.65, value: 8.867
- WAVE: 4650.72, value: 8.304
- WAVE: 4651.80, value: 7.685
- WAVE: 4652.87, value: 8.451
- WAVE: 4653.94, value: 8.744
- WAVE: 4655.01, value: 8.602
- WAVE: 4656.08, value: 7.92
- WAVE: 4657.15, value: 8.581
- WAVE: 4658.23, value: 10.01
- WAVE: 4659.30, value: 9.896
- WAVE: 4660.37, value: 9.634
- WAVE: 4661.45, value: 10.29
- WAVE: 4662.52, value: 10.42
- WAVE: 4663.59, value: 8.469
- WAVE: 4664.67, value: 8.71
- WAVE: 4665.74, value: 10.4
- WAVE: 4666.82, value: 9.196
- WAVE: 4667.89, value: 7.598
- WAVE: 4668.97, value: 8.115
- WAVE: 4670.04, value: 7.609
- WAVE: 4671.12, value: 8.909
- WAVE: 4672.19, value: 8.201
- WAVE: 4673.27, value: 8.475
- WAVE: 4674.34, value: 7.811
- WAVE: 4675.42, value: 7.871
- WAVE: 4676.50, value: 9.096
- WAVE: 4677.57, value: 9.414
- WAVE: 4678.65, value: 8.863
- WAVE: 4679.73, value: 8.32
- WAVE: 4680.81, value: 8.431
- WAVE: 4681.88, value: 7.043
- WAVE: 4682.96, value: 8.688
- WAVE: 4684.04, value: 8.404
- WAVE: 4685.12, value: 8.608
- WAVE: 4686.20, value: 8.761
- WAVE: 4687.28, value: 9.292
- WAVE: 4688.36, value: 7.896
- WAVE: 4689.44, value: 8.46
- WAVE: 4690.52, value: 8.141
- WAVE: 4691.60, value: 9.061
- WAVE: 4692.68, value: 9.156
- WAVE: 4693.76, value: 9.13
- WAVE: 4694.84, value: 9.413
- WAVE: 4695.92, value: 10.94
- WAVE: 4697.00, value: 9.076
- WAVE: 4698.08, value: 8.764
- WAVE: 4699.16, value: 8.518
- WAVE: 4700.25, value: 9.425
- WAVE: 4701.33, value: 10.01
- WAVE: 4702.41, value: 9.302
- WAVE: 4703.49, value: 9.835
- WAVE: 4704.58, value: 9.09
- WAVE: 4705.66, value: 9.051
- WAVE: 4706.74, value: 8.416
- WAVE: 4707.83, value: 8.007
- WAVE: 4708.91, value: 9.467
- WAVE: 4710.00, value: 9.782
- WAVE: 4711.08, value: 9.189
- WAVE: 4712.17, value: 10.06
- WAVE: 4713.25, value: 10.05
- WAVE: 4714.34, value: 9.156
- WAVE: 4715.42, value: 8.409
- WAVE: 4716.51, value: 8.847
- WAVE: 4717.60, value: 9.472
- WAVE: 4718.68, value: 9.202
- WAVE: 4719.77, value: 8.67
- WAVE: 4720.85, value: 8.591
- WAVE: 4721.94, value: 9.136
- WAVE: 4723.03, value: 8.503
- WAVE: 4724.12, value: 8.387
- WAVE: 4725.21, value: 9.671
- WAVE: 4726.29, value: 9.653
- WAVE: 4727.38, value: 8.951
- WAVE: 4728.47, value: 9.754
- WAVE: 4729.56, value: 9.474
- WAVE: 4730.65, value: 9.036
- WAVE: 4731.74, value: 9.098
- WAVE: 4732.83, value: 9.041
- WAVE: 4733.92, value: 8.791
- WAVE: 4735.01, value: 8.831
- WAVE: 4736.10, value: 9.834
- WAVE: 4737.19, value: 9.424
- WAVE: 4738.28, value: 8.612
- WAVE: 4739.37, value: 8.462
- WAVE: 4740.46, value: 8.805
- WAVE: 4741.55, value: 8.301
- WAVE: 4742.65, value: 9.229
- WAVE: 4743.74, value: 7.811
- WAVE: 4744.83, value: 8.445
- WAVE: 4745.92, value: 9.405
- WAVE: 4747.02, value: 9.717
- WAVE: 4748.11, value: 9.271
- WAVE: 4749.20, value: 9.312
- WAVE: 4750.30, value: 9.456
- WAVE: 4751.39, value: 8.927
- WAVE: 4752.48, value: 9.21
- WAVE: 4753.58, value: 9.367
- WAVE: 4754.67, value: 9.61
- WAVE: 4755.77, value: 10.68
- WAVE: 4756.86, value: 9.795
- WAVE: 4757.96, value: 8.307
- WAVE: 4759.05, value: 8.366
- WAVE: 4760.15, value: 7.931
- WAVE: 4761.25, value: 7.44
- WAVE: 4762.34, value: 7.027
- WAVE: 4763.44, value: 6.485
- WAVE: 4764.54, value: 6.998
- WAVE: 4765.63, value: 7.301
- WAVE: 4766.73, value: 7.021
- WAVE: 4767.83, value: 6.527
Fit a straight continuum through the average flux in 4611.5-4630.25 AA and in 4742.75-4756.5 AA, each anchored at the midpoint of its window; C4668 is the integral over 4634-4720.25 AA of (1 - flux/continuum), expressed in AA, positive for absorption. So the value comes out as 4.1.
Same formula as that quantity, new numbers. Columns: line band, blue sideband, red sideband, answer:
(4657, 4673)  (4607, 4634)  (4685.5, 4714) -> 0.29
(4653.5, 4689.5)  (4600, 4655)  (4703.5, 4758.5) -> 1.12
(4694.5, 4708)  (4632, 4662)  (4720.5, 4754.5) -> -0.45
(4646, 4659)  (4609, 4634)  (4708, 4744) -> 1.07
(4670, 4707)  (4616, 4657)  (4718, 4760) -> 0.72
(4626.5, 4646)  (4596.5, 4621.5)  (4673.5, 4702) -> 0.66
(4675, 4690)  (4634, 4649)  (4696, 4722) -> 0.72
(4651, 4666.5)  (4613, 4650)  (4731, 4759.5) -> -0.18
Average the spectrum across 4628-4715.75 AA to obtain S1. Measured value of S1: 8.85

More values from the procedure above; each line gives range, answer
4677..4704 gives 8.92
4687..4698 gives 9.04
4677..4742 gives 9.01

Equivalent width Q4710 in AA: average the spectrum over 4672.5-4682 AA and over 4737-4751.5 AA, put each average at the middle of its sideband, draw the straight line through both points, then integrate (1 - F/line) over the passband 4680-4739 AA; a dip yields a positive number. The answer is -2.5 AA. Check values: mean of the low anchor 8.43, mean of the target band 9.03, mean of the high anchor 8.93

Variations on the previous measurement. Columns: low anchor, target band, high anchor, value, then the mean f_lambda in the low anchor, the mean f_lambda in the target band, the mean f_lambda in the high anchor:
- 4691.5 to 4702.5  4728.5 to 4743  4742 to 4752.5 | 0.2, 9.36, 9.02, 9.07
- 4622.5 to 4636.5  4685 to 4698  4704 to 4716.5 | 0.1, 8.99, 9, 9.14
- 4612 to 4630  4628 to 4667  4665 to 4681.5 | 0.2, 9.29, 8.87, 8.54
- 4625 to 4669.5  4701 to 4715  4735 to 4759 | -0.5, 8.8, 9.32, 9.12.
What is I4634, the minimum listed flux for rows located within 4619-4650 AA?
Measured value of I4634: 7.486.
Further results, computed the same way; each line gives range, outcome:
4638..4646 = 7.598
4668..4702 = 7.043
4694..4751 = 7.811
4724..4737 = 8.387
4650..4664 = 7.685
